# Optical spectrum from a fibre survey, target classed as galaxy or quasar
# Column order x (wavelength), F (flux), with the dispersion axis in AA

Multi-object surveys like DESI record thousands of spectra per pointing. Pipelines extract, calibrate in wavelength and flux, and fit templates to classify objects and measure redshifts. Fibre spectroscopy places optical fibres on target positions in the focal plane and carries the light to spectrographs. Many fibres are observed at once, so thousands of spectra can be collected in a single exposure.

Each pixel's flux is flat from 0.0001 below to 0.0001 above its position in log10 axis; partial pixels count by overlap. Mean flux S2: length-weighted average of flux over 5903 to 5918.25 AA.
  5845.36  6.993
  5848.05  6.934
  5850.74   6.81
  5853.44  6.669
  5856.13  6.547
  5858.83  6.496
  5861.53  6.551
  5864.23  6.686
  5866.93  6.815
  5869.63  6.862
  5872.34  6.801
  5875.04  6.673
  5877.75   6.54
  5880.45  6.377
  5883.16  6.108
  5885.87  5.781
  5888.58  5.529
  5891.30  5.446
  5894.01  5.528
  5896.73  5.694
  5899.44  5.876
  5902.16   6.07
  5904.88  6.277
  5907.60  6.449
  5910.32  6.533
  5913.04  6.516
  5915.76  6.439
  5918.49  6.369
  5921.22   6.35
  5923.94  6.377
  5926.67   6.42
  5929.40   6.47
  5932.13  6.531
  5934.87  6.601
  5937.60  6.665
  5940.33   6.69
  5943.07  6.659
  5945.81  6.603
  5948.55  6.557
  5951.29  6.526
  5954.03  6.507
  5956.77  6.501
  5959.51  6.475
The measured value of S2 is 6.43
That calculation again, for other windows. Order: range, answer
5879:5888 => 6.05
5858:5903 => 6.22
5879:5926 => 6.11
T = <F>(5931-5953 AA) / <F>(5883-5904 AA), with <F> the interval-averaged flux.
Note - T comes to 1.15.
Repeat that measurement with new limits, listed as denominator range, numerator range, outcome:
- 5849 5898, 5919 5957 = 1.03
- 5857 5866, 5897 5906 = 0.91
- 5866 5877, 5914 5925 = 0.94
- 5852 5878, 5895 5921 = 0.94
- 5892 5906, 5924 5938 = 1.11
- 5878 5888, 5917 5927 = 1.04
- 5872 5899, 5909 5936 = 1.07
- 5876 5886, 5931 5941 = 1.06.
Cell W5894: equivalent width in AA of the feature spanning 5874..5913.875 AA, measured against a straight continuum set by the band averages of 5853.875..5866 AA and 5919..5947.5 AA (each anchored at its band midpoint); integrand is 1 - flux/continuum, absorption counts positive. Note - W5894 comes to 2.9 AA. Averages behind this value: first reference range 6.59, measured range 6.08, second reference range 6.53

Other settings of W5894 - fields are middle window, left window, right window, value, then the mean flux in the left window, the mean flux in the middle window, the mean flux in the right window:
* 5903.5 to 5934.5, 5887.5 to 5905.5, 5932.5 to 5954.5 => -1.40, 5.76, 6.43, 6.6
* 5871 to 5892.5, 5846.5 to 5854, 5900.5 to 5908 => 1.05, 6.82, 6.16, 6.22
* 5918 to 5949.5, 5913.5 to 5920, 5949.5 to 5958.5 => -0.33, 6.41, 6.53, 6.52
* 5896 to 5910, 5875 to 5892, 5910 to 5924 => 0.32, 6.04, 6.13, 6.43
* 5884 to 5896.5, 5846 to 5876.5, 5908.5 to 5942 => 1.92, 6.72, 5.6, 6.5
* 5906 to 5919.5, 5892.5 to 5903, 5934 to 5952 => -0.91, 5.77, 6.46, 6.62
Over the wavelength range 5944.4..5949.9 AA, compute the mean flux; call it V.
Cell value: 6.58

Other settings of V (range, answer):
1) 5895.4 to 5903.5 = 5.88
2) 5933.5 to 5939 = 6.64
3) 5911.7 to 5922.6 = 6.42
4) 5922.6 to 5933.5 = 6.45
